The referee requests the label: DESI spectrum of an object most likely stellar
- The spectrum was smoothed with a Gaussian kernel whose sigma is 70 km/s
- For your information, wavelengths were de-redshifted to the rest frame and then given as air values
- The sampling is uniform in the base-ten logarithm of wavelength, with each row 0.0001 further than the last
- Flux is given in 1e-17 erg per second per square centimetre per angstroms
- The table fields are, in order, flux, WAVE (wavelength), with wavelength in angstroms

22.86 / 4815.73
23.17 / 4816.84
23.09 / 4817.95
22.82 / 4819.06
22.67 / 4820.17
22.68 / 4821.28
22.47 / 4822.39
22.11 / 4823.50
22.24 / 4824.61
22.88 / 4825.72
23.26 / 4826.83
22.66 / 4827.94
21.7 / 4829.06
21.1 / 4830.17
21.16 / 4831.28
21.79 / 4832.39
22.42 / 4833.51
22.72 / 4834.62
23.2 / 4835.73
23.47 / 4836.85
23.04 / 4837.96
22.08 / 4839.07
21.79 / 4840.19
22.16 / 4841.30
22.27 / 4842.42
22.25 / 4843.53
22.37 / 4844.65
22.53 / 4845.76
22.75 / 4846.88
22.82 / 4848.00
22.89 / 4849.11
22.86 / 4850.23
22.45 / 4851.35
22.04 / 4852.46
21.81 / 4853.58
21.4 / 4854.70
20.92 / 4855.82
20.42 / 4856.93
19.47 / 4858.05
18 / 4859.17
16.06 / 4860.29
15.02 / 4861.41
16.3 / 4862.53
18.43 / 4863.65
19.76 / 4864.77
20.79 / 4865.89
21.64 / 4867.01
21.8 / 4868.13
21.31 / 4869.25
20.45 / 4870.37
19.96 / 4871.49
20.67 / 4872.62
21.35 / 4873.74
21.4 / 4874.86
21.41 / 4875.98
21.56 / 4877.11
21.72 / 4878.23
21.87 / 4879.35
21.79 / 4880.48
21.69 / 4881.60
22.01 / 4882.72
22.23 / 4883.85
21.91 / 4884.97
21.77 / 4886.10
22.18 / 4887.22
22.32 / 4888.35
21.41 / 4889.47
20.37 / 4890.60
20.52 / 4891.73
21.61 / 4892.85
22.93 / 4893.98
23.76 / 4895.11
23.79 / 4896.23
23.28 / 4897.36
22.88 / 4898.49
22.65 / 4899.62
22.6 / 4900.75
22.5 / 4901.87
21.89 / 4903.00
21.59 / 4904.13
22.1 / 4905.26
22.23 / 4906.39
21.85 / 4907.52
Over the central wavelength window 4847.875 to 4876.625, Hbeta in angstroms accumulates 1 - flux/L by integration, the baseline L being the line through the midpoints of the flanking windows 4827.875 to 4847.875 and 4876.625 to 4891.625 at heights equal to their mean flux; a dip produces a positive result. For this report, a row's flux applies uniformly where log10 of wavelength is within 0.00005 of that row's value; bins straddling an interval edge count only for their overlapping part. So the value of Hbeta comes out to 2.1 angstroms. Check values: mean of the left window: 22.3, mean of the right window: 21.7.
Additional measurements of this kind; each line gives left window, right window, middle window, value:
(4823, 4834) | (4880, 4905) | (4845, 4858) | 0.1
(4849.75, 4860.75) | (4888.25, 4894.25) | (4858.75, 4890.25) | 0.6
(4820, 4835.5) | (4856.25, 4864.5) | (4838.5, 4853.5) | -2.0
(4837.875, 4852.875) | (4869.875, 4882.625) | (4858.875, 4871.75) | 1.5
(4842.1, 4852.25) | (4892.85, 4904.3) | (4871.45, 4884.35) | 0.7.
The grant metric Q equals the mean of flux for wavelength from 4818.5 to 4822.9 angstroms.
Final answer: 22.7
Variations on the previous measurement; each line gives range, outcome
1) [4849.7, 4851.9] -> 22.6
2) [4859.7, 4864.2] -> 16.4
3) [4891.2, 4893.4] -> 21.1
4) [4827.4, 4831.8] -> 21.6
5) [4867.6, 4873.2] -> 20.8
